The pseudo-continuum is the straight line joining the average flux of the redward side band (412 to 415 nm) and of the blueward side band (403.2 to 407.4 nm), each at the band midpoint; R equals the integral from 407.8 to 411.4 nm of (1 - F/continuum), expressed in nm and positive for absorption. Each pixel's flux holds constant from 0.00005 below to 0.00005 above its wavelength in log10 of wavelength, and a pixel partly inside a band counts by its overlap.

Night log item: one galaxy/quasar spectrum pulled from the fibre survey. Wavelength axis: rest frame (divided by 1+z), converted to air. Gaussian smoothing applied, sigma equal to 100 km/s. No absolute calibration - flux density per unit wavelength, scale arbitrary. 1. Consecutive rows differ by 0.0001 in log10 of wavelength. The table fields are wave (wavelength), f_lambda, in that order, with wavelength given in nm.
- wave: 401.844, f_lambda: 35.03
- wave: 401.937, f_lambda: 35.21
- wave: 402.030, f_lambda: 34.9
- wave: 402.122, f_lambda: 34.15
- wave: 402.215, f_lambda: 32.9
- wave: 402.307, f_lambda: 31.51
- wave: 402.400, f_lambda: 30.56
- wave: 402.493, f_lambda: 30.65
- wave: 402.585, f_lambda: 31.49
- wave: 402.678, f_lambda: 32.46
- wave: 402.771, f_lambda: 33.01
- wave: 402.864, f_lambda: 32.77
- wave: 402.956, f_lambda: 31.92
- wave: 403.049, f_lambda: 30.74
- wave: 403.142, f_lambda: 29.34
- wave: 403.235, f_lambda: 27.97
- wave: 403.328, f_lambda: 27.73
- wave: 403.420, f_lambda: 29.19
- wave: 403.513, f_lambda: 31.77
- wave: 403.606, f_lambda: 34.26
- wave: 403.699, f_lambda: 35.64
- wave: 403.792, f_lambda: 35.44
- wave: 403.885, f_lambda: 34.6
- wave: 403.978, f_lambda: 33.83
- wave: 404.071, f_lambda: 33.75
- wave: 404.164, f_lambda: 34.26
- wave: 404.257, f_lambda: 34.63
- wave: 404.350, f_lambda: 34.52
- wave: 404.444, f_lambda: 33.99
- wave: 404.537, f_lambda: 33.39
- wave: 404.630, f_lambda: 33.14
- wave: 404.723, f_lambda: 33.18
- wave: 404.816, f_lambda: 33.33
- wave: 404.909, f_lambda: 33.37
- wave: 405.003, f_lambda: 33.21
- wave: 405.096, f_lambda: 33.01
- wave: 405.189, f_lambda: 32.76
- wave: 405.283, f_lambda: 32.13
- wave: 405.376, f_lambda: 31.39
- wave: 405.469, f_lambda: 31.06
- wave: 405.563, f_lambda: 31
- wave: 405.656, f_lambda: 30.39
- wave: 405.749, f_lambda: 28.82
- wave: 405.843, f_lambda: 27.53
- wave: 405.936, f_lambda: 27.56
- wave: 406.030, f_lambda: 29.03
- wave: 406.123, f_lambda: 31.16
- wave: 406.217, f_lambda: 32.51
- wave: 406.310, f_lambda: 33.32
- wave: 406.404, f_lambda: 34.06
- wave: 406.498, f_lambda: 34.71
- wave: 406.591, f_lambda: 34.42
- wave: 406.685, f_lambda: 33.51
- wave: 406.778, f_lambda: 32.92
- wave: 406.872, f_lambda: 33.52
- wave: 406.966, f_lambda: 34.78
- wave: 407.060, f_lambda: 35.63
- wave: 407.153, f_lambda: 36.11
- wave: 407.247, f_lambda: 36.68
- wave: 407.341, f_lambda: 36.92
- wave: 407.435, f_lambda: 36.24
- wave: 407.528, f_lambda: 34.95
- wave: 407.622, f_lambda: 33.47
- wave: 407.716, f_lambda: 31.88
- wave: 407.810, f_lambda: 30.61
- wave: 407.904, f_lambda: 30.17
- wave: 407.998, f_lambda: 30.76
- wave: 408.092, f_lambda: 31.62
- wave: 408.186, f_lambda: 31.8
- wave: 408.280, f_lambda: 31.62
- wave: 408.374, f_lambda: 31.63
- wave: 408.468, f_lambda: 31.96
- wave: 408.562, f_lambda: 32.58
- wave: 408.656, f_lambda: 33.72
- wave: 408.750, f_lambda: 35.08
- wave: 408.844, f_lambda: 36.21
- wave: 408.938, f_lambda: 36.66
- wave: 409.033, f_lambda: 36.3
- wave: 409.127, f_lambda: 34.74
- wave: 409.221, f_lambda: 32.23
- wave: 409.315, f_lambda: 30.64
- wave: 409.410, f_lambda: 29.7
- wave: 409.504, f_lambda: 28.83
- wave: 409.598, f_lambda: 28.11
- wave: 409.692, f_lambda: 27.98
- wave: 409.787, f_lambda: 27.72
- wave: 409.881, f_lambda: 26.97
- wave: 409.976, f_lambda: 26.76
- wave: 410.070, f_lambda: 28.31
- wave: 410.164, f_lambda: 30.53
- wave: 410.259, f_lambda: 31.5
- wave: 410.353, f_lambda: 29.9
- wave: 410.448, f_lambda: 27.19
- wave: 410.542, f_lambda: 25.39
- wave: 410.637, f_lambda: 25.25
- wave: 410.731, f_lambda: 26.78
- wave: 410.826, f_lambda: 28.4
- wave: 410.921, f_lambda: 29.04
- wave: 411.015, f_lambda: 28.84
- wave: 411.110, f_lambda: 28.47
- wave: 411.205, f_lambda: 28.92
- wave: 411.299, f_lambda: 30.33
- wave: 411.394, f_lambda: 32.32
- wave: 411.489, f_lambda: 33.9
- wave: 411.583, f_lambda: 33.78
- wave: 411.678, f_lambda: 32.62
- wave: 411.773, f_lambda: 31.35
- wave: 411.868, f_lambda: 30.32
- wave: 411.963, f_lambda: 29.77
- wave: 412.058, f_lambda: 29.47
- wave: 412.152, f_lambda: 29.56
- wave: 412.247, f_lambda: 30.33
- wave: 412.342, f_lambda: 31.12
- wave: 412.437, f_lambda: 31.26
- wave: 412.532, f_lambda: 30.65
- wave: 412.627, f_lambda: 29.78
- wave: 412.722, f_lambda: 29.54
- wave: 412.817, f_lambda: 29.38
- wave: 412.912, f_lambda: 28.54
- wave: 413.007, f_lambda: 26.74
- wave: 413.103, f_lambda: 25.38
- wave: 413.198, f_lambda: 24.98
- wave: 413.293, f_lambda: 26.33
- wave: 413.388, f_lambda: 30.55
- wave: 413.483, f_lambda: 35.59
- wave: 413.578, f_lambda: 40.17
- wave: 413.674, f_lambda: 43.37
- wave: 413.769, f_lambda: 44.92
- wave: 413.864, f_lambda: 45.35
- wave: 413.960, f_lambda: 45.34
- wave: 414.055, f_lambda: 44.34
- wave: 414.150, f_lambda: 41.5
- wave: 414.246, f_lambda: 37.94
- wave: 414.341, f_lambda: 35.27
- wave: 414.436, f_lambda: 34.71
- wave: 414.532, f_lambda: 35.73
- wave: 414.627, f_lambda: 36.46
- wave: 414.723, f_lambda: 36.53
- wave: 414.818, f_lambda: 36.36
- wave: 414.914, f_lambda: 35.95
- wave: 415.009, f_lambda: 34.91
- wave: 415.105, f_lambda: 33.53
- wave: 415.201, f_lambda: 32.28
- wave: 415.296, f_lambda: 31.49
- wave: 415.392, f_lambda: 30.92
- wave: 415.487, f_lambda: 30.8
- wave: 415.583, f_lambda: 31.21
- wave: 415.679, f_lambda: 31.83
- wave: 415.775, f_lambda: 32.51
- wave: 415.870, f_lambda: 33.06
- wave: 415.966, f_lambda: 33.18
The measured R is 0.34 nm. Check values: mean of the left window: 32.8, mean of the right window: 34.3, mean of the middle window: 30.4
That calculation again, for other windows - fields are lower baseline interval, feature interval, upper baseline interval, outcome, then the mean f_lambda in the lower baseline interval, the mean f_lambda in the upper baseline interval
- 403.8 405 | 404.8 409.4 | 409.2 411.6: -0.17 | 33.8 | 29.1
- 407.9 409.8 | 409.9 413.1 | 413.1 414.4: 0.51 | 32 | 37.6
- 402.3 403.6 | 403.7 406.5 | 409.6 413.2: -0.19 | 30.9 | 29.2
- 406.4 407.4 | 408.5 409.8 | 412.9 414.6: 0.11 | 34.9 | 36.1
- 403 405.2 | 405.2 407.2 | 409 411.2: -0.05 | 32.8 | 29.1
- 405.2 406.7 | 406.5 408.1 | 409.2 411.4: -0.17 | 31.4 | 28.6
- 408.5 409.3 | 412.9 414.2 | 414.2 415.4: -0.05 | 34.5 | 34.9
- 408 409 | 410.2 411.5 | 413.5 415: 0.25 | 33.2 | 39.4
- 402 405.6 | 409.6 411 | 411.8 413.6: 0.12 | 32.5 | 29.8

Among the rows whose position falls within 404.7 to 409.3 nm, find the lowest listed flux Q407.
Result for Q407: 27.53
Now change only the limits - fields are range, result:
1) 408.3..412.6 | 25.25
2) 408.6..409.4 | 30.64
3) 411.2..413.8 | 24.98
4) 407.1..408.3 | 30.17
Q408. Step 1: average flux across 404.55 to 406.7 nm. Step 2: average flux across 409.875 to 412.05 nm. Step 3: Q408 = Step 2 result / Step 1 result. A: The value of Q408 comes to 0.9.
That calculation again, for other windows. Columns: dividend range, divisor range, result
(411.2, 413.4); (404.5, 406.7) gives 0.93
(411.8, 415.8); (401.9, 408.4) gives 1.03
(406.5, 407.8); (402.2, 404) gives 1.09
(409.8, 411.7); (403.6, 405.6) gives 0.87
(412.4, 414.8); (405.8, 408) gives 1.05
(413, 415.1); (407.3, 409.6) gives 1.11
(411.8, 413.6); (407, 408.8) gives 0.89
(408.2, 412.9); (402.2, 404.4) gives 0.94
